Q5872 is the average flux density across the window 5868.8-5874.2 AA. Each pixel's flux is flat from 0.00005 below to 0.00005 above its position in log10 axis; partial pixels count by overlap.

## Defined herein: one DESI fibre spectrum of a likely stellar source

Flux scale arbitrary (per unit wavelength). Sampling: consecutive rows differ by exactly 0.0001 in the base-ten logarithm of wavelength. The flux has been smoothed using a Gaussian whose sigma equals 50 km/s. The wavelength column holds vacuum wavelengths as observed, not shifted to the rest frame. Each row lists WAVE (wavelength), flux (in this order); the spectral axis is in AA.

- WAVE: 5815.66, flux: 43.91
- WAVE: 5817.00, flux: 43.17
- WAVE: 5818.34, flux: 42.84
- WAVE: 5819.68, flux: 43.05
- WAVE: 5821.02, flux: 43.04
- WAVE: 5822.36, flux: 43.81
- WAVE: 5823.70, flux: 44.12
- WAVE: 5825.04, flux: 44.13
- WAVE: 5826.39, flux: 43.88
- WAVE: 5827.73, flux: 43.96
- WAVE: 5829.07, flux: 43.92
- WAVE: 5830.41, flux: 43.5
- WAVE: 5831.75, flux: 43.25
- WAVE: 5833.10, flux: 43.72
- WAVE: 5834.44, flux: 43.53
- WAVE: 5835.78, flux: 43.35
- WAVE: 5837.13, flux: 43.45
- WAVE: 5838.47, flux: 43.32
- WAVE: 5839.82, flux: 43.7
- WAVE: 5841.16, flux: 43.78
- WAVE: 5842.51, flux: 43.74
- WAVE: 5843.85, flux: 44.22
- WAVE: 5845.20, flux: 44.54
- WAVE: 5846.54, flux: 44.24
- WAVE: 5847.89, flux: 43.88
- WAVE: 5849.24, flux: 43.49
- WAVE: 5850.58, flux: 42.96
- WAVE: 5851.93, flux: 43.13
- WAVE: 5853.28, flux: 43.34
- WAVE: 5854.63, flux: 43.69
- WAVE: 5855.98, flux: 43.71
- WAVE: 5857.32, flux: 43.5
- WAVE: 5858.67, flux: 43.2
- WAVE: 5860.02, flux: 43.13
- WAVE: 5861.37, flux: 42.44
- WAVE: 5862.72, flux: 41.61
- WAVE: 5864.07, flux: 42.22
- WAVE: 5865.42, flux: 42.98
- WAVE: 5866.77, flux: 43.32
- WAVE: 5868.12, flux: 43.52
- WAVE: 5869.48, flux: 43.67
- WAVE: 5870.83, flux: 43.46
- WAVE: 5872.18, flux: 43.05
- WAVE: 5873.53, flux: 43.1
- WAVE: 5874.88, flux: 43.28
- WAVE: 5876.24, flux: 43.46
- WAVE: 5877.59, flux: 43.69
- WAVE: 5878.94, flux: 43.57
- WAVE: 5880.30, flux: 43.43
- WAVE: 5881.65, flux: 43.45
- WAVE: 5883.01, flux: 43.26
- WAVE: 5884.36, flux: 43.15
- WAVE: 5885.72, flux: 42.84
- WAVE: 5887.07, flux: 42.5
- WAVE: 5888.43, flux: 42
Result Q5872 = 43.3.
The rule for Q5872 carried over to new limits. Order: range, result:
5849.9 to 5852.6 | 43.1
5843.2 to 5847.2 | 44.4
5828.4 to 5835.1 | 43.6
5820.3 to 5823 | 43.4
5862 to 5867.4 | 42.5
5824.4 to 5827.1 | 43.9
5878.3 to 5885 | 43.4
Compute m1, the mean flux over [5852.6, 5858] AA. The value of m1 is 43.6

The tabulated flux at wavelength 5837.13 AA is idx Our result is 43.45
